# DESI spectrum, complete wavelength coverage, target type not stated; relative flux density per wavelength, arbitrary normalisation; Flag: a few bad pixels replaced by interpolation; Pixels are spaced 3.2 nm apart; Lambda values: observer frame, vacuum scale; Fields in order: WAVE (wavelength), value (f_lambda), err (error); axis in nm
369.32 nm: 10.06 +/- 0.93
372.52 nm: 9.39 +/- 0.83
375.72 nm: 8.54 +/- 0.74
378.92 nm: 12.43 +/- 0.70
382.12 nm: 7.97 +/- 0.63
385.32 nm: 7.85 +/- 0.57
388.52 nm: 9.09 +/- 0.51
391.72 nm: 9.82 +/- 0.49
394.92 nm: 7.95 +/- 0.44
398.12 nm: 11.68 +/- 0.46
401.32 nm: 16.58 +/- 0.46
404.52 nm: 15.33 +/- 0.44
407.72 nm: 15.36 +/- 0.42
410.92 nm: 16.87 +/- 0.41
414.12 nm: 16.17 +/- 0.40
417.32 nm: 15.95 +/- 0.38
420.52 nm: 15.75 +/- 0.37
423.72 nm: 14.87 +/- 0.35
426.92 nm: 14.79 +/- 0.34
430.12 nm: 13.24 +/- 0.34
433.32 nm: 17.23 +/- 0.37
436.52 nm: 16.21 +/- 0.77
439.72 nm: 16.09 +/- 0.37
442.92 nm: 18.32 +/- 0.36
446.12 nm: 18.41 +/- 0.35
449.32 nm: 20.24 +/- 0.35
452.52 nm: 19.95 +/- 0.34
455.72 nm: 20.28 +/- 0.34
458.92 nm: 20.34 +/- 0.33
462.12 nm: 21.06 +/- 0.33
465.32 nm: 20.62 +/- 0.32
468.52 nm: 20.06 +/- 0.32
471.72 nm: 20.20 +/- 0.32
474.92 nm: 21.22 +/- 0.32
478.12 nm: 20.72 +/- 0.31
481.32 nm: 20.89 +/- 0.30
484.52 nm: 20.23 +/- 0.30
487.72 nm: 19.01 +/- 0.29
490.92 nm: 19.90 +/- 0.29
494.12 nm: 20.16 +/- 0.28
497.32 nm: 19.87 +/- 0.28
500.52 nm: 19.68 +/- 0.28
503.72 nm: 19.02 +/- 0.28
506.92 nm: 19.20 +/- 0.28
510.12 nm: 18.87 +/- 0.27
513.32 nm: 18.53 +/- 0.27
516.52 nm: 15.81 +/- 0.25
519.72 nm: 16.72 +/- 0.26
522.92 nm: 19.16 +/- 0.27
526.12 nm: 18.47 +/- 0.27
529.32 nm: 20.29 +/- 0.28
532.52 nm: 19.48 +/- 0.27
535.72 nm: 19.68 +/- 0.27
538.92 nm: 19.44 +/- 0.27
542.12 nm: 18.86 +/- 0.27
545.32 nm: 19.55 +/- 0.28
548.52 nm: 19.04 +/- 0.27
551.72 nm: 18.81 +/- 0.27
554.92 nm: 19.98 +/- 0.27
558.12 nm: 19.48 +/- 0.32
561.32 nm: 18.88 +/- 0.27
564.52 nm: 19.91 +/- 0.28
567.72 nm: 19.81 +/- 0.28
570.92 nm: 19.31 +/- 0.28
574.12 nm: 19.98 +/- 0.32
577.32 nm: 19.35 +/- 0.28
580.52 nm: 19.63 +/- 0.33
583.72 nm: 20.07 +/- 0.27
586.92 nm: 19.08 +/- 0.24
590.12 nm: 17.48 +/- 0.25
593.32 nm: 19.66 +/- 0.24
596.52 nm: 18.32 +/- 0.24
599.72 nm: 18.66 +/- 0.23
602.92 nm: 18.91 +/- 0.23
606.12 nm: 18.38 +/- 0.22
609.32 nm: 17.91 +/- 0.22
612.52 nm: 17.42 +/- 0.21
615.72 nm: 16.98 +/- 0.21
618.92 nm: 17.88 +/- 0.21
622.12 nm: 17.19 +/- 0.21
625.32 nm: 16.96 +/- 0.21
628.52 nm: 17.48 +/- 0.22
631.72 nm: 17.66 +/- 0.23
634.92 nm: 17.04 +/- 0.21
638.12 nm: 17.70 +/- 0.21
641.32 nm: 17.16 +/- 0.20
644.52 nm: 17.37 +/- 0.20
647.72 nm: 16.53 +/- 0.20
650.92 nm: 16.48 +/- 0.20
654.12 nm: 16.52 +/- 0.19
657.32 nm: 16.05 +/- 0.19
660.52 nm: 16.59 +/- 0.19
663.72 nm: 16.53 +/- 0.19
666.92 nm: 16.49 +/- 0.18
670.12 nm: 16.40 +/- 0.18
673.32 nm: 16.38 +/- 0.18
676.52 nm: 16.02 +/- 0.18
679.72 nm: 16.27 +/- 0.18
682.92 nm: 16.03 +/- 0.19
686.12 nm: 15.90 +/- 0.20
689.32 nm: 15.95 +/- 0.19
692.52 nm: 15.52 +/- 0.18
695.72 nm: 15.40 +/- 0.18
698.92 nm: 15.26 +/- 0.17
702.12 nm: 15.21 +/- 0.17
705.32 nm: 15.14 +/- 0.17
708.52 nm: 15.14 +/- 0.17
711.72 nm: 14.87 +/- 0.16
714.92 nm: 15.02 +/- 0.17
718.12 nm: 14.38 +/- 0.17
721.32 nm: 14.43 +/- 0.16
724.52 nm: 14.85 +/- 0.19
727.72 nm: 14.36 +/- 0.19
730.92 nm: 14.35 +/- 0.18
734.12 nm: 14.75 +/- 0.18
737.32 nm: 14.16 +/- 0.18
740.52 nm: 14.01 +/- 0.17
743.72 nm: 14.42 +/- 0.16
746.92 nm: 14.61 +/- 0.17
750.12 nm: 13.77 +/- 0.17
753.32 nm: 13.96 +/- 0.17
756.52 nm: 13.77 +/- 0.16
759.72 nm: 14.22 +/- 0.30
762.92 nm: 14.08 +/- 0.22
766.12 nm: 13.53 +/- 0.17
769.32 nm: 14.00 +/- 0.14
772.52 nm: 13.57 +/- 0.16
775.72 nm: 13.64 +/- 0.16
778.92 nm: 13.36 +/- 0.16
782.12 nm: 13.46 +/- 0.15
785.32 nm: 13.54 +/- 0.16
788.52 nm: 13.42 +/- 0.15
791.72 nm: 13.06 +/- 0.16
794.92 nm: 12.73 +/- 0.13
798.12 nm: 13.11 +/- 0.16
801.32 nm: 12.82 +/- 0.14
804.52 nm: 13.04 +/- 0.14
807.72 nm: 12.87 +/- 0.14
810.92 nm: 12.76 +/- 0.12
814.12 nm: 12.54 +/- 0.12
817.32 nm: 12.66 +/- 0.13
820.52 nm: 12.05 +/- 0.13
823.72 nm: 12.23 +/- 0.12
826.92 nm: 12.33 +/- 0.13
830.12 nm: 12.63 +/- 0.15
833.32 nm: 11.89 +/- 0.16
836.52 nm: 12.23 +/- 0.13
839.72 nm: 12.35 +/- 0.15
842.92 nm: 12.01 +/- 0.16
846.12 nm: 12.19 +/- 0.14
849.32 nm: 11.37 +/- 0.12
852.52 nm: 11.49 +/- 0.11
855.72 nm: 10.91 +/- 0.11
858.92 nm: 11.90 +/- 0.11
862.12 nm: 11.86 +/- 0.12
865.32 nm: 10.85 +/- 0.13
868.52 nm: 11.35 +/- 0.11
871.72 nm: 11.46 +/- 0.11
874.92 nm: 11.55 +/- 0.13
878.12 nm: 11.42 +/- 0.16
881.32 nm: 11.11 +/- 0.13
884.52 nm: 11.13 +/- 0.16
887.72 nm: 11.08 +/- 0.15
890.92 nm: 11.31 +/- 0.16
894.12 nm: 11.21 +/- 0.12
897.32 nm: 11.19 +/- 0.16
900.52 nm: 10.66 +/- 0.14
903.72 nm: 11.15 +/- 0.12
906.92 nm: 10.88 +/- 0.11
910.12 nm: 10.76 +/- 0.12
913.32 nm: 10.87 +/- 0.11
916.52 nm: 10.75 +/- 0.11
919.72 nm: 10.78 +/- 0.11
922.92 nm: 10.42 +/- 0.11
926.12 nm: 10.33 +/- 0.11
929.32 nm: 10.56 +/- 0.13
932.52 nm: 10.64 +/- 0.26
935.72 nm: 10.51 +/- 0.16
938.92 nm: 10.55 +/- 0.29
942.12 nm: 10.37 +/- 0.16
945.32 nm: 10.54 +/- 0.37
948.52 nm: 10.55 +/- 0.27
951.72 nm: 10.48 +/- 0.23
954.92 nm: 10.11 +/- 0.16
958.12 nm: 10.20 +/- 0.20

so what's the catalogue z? 0.000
